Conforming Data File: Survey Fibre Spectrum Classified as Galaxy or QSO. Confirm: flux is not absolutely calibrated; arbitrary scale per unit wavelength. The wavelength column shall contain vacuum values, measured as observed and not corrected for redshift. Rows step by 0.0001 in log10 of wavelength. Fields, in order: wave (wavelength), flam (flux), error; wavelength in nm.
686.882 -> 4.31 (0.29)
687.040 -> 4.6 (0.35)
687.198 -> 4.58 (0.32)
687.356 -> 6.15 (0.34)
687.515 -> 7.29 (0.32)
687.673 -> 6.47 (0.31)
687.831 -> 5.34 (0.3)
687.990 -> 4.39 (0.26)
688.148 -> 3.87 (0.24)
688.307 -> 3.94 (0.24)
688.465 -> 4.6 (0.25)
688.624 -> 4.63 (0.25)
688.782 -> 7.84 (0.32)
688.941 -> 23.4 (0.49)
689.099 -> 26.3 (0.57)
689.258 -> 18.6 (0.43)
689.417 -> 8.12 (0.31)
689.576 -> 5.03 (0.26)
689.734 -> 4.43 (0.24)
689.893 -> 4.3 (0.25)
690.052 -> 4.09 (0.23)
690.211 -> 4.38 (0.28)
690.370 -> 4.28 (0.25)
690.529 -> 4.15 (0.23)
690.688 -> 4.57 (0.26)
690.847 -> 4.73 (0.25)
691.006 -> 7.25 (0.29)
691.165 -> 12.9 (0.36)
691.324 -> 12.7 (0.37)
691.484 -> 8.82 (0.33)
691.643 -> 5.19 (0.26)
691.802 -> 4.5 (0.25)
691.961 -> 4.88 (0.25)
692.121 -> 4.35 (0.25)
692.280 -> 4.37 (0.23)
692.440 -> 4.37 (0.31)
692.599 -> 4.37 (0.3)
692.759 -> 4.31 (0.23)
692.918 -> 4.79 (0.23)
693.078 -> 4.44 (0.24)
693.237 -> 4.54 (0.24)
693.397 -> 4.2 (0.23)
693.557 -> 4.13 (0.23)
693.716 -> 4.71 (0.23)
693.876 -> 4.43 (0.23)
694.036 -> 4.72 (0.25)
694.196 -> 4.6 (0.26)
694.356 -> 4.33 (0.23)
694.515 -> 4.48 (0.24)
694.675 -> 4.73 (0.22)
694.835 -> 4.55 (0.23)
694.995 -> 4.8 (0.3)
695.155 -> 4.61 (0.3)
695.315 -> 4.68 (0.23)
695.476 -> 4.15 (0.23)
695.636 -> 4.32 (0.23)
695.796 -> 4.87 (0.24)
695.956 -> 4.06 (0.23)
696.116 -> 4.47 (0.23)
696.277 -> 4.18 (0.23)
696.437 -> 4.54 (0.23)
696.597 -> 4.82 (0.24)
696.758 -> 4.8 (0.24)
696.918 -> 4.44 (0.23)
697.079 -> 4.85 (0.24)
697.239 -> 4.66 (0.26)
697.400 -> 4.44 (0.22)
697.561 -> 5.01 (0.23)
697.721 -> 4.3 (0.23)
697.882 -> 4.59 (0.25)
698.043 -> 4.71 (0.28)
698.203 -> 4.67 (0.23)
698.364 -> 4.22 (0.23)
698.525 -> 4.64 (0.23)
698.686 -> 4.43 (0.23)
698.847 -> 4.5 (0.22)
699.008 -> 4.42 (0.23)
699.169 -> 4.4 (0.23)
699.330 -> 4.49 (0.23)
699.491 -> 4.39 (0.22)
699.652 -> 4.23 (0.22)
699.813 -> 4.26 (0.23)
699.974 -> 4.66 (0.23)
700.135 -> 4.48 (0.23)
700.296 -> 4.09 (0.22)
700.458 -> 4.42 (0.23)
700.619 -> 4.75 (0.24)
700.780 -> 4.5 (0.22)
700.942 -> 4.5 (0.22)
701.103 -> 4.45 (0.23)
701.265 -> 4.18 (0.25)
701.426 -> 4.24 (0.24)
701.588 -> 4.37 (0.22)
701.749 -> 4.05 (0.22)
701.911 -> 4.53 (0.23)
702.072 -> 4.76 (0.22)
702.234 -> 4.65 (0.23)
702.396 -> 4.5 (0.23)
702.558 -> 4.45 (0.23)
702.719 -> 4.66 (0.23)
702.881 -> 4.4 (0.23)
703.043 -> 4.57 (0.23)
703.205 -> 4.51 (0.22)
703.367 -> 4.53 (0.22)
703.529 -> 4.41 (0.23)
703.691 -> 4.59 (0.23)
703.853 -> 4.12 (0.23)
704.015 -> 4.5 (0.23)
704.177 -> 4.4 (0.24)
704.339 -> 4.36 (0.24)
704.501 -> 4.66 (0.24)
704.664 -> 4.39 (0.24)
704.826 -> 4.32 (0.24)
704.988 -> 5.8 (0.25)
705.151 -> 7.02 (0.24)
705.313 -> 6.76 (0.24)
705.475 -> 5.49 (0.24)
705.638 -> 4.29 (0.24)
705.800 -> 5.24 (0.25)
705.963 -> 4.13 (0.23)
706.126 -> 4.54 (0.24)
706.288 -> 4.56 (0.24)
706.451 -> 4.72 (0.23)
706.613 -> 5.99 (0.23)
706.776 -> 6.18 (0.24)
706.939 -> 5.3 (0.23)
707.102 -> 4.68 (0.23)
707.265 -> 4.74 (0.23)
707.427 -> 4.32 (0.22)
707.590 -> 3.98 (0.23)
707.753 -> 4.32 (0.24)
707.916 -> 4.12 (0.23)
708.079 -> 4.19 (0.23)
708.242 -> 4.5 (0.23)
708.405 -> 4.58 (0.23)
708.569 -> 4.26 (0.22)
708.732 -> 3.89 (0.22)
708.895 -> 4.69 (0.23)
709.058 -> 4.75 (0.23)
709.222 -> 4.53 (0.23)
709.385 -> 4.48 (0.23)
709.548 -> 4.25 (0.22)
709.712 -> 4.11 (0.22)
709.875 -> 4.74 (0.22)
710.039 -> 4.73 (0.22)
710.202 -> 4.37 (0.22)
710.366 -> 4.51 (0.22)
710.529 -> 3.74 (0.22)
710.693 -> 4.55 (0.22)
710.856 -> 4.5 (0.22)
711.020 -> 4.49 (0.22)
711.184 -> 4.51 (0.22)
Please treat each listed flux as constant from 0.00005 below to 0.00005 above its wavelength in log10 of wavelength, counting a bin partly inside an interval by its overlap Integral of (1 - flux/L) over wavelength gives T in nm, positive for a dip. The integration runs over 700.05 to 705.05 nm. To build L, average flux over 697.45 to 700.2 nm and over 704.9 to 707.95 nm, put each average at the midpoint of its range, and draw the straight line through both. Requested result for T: 0.31 nm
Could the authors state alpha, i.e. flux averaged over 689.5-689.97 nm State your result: 4.59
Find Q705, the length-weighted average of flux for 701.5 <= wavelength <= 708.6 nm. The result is 4.72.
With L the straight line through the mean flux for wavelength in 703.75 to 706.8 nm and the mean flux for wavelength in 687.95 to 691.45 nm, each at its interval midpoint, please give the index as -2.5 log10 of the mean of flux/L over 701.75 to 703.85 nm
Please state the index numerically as 0.22 mag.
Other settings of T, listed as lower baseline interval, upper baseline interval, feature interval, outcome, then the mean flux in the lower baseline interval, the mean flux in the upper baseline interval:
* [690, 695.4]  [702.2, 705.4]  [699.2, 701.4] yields 0.227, 5.21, 4.78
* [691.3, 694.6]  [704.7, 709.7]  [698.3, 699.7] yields 0.138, 4.98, 4.81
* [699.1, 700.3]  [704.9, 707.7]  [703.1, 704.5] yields 0.121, 4.4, 5.15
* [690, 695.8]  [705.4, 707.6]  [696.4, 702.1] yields 0.612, 5.15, 4.9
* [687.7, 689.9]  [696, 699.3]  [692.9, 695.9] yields 0.795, 9.01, 4.55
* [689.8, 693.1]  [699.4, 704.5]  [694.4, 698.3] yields 0.383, 5.62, 4.44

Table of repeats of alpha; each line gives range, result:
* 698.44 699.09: 4.49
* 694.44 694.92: 4.59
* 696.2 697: 4.56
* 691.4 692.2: 5.58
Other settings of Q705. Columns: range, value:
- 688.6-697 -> 6.12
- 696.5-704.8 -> 4.49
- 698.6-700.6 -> 4.41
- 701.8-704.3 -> 4.5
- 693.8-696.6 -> 4.51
